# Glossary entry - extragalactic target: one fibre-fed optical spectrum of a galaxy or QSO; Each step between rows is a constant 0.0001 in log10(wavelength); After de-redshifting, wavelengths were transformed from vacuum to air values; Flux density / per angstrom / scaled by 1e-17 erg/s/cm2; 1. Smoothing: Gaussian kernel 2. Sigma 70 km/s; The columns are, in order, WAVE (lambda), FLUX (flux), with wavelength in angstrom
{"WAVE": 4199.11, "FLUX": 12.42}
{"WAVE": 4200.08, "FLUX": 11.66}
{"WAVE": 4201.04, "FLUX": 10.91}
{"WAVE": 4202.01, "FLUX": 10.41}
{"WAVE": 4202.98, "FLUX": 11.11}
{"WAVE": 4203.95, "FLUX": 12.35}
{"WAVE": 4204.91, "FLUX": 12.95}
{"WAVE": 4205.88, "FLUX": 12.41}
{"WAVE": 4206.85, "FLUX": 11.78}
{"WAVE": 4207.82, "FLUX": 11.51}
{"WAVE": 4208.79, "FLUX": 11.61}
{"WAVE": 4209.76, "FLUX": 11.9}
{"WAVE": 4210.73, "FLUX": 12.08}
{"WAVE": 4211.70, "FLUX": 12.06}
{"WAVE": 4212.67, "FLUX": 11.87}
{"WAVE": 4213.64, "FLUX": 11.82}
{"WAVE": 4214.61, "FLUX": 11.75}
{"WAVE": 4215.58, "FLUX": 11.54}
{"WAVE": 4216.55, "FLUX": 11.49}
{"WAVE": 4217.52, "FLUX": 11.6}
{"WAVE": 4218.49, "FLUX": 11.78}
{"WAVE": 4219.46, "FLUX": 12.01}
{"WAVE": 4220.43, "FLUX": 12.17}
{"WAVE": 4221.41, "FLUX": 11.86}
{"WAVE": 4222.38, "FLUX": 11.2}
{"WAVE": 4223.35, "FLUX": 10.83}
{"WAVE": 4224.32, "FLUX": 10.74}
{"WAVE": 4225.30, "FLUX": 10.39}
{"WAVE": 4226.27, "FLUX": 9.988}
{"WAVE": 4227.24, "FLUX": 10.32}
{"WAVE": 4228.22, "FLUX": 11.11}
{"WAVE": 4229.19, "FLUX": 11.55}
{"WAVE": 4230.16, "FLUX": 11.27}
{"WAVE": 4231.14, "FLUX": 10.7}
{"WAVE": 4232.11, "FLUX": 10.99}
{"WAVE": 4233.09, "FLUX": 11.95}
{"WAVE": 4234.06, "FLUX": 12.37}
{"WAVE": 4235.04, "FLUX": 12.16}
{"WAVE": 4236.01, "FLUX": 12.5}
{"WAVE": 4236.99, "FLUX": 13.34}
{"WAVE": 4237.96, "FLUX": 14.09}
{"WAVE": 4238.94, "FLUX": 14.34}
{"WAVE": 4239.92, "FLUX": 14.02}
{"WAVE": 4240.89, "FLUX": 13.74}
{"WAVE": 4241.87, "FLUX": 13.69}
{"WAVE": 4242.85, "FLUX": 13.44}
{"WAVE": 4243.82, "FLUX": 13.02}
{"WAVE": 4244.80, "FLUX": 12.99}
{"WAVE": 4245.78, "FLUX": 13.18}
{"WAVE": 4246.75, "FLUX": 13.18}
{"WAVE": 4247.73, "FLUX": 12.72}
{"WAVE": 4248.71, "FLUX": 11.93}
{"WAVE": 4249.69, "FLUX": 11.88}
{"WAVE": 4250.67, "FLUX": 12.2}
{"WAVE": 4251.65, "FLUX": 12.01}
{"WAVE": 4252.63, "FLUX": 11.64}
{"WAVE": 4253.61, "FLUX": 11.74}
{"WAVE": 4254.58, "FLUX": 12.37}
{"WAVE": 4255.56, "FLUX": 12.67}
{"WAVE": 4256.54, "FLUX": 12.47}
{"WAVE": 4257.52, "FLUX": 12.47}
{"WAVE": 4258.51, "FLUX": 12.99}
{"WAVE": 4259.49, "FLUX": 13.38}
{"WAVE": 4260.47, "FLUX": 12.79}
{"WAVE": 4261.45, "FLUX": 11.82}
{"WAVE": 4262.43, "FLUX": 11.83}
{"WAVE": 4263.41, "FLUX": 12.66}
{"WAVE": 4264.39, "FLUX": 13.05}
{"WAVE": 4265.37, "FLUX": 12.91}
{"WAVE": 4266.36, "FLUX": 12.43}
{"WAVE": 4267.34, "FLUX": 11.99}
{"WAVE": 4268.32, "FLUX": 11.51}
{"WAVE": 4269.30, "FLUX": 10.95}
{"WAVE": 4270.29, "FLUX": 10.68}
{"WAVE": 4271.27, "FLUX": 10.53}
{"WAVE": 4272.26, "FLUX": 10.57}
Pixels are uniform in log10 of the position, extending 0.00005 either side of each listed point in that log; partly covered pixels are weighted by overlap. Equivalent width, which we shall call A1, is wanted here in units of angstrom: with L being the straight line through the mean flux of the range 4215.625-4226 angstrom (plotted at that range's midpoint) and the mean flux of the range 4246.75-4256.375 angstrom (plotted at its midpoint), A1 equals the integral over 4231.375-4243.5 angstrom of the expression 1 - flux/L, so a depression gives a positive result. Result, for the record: -1.2 angstrom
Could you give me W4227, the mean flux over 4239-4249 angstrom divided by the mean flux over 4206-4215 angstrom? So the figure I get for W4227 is 1.12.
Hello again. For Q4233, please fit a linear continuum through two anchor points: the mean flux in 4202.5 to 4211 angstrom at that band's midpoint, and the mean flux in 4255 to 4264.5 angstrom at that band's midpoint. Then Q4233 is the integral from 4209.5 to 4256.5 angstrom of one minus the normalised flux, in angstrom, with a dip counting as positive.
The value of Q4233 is 0.7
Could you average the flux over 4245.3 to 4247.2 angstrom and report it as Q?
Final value 13.2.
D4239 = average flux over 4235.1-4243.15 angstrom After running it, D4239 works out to 13.6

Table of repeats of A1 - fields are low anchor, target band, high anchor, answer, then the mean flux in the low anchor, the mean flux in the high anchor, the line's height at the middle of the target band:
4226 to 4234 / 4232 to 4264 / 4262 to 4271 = -3.3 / 11.1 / 12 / 11.5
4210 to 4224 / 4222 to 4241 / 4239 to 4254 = 0.7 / 11.7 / 12.8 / 12.3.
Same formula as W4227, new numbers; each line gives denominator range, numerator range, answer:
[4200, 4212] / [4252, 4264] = 1.06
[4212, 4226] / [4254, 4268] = 1.09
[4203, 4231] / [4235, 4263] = 1.11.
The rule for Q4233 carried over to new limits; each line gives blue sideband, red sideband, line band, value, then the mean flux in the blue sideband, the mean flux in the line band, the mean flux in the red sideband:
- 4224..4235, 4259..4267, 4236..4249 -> -1.9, 11.1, 13.3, 12.6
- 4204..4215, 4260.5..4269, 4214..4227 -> 0.8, 12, 11.3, 12.3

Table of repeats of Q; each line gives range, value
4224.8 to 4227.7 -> 10.2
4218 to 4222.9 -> 11.8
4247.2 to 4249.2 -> 12.3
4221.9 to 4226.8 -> 10.6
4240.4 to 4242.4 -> 13.7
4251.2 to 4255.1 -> 12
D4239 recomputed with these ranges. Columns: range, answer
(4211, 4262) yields 12.2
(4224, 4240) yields 11.8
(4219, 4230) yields 11.1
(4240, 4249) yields 13.2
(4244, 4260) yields 12.5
